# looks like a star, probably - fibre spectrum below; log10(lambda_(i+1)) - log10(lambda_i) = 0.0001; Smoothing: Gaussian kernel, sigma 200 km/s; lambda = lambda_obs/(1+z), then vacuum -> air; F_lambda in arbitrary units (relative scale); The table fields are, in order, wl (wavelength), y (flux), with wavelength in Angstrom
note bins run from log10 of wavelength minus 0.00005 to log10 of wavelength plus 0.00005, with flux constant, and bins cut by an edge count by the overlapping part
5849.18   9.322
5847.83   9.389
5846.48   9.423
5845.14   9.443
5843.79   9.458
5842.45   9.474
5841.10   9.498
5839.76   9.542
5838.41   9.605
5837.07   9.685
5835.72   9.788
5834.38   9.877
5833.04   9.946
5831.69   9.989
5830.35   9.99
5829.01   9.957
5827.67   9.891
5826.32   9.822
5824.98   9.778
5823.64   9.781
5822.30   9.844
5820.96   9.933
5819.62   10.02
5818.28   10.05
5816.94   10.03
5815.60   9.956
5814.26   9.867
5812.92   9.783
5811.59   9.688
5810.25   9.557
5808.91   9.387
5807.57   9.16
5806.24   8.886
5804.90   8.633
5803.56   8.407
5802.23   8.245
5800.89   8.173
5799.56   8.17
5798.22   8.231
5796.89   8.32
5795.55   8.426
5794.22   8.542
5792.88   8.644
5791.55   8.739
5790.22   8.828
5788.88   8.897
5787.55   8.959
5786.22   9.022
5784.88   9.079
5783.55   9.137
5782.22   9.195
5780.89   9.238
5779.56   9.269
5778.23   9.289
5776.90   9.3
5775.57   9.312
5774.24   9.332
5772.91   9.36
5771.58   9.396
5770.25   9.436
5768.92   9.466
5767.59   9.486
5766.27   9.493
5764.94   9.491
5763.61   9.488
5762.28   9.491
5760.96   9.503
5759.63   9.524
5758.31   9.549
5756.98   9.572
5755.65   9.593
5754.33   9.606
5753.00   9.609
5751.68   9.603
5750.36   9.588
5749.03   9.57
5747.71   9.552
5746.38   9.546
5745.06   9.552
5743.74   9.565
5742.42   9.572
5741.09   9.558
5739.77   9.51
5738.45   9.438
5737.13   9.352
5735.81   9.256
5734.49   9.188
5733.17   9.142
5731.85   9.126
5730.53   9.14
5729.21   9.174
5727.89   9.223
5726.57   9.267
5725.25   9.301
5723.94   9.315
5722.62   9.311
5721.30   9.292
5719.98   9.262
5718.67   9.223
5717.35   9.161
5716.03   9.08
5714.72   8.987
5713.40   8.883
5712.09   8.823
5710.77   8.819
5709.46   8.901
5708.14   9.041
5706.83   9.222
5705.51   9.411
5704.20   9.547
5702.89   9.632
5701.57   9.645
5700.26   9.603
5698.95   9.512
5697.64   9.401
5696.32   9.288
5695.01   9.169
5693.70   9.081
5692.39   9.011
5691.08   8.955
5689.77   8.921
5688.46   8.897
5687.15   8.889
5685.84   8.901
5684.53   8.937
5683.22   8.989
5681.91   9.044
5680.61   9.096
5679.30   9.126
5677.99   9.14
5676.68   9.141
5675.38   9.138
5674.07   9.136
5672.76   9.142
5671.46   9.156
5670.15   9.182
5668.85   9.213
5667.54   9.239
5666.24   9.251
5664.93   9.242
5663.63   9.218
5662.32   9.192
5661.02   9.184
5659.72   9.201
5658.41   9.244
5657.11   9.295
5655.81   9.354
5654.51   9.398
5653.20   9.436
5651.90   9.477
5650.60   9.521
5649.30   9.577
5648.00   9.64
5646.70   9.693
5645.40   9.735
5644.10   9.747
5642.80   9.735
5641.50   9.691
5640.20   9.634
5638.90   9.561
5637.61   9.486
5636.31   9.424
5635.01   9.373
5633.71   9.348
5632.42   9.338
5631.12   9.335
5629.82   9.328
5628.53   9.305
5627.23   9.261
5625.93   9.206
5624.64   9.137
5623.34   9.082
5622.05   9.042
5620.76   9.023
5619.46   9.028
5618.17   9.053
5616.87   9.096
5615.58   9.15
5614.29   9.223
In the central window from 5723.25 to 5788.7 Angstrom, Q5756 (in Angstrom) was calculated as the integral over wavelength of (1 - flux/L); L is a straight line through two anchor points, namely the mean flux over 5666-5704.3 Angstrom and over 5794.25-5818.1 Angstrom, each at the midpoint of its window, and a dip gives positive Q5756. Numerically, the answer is -2.2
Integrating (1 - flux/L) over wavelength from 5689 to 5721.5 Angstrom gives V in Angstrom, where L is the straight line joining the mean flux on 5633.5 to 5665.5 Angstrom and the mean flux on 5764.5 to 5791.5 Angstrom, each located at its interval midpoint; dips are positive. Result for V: 0.59 Angstrom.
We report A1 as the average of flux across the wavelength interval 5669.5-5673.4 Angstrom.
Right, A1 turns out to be 9.17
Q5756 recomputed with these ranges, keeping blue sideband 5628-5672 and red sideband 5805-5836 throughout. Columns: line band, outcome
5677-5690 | 0.65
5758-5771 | 0.21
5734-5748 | 0.19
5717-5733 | 0.55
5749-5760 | 0.05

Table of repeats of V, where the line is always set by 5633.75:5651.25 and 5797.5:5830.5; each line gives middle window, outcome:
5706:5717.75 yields 0.64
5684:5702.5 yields 0.72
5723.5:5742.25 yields 0.39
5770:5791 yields 0.57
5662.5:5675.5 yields 0.50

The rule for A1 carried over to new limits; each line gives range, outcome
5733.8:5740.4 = 9.35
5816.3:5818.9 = 10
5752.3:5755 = 9.62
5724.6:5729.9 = 9.23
